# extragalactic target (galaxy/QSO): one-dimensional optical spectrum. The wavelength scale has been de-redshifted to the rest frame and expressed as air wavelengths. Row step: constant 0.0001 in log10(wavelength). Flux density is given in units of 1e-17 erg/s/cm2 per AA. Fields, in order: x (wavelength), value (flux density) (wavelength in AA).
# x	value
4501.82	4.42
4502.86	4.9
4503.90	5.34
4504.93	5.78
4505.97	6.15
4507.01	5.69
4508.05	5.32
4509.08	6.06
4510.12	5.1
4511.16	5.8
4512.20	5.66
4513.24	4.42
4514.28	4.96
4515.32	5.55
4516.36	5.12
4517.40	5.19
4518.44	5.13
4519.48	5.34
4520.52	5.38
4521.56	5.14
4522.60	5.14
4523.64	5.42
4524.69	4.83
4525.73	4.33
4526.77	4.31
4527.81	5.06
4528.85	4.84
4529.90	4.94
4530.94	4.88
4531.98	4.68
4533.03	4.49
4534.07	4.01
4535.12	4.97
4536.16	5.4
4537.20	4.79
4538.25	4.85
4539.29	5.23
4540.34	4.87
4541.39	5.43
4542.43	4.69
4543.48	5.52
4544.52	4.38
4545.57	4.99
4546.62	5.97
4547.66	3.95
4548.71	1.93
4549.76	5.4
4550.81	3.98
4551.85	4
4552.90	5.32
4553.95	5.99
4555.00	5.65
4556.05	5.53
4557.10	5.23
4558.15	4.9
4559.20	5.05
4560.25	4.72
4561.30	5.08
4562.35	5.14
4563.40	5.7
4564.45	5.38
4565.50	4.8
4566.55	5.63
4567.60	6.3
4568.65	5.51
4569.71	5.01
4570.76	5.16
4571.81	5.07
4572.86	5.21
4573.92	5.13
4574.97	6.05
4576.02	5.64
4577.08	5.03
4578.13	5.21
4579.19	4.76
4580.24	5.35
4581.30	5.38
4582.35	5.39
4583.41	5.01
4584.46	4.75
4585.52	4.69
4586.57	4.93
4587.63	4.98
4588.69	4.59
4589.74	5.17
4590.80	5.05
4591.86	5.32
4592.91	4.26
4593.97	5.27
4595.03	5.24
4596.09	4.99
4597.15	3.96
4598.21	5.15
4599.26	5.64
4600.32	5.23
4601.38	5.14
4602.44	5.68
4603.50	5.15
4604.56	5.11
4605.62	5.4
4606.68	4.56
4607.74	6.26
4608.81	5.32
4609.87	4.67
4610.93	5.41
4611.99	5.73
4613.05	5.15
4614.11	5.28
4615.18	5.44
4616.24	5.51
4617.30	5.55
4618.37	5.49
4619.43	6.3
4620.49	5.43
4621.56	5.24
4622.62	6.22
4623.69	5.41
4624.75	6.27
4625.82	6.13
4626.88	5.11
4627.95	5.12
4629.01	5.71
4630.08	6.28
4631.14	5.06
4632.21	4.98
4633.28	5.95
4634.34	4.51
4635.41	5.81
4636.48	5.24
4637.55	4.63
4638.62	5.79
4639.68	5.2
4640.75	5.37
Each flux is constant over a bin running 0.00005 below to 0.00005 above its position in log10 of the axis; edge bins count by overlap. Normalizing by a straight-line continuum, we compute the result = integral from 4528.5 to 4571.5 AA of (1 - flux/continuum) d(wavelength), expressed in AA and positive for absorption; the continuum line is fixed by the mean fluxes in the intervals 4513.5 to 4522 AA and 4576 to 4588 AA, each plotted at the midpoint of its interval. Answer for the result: 1.3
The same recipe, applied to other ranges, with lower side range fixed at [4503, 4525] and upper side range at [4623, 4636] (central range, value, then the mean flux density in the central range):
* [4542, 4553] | 1.79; 4.53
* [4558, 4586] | 1.11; 5.23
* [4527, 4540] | 1.33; 4.83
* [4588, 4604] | 1.25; 5.06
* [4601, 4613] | 0.42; 5.31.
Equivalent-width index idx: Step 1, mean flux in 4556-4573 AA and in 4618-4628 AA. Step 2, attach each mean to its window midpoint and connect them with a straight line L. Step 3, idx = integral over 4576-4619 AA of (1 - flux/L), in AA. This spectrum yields 2.68 AA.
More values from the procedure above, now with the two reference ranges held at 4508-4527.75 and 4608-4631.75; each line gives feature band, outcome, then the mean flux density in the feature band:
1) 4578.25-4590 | 0.88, 5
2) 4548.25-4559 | 0.97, 4.82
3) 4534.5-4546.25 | 0.52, 5.01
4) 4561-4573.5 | 0.03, 5.34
